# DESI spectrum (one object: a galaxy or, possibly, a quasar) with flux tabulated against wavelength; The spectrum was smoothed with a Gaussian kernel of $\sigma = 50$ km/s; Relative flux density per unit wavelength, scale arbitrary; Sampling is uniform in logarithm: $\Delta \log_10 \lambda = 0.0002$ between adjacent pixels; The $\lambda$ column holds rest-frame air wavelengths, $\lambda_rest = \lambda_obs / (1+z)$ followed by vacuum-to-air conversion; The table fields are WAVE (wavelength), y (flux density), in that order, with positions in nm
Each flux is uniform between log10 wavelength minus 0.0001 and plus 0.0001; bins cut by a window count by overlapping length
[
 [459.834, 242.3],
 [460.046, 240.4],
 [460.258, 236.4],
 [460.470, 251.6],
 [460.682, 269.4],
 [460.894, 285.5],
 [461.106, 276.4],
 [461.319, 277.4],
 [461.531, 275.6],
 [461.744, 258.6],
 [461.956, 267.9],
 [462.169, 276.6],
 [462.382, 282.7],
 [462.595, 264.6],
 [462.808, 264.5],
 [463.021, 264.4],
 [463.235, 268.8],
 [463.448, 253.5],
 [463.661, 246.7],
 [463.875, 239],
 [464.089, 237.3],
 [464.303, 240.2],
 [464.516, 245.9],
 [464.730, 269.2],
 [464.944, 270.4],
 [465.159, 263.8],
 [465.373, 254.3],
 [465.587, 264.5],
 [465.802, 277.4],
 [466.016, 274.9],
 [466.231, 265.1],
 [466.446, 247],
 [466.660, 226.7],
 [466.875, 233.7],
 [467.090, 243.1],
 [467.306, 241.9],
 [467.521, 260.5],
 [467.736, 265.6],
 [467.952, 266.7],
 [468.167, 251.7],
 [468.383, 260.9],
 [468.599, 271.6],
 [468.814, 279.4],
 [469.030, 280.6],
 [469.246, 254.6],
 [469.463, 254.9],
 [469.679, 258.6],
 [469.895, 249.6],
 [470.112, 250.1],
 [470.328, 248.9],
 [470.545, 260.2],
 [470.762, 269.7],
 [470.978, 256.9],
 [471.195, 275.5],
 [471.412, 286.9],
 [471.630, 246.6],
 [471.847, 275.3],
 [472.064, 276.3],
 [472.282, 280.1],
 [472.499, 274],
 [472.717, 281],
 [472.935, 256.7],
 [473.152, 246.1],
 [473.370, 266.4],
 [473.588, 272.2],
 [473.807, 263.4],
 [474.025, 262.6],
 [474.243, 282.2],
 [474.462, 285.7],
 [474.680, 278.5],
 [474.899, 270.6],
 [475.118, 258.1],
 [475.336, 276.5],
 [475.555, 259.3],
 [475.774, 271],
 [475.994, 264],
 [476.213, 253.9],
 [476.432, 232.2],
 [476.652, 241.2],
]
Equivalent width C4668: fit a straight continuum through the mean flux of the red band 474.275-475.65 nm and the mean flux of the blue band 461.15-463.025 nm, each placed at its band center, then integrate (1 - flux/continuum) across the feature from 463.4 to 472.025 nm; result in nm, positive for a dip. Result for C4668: 0.42 nm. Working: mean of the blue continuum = 271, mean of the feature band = 258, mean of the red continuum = 272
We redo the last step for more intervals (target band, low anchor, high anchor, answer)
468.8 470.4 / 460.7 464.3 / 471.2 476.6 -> 0.045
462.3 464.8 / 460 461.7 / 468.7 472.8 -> 0.087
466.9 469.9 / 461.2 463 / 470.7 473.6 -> 0.110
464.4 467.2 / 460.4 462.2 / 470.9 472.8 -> 0.157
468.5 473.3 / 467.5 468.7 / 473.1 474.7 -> 0.020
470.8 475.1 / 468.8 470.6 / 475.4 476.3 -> -0.154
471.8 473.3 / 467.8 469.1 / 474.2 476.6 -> -0.017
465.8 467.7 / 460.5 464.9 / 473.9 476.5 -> 0.093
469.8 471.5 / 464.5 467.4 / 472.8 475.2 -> 0.005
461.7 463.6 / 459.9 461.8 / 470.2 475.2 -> -0.019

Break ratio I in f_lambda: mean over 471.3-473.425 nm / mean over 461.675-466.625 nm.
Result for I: 1.0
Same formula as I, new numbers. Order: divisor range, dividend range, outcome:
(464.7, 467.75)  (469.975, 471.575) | 1.03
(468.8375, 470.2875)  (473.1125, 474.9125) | 1.05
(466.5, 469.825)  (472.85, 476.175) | 1.04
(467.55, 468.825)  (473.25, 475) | 1.03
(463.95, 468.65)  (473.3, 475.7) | 1.06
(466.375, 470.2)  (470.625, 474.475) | 1.05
